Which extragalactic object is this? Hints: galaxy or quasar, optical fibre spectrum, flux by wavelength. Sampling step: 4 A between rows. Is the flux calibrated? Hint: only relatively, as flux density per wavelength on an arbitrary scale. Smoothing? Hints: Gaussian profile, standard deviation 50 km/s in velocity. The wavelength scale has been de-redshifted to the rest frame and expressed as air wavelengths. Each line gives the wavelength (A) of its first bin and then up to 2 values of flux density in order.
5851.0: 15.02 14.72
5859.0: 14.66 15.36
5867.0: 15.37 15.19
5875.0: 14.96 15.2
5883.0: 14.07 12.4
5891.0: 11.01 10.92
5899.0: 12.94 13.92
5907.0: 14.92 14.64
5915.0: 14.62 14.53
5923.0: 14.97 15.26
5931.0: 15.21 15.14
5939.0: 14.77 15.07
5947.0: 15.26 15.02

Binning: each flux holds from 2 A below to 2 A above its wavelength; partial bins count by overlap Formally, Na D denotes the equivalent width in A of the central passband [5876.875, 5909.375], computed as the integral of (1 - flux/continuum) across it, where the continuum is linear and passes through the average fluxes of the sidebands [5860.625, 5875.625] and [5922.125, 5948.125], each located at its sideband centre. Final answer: 4.2 A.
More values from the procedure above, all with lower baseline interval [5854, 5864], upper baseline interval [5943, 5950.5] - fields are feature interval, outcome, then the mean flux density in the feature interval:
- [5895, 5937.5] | 1.8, 14.4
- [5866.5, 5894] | 2.0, 13.8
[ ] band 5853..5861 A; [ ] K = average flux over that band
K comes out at 14.7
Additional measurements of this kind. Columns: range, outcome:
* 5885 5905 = 12.2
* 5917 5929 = 14.9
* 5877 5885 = 14.6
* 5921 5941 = 15.1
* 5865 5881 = 15.2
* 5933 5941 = 15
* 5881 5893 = 12.5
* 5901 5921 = 14.5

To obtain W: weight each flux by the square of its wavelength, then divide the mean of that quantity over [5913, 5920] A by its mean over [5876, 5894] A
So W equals 1.1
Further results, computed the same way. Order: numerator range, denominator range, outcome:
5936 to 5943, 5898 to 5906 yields 1.10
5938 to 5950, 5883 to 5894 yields 1.27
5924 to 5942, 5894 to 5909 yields 1.14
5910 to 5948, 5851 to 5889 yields 1.04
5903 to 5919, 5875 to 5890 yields 1.07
